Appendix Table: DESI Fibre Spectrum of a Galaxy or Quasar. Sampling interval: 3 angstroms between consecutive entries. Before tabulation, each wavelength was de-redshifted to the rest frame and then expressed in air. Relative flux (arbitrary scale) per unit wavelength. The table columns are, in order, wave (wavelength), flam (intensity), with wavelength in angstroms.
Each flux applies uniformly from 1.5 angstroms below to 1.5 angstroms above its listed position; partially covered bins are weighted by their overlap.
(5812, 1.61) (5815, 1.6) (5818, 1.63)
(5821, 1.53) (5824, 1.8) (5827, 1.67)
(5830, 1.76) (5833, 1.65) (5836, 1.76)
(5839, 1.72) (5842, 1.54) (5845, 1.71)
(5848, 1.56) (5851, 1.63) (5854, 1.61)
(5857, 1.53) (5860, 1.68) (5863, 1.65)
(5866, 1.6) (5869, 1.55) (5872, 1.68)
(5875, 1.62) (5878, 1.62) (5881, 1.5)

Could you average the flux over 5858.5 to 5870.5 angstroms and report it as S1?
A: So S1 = 1.62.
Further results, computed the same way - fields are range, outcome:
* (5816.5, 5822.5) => 1.58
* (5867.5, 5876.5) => 1.62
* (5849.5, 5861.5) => 1.61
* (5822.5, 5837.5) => 1.73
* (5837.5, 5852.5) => 1.63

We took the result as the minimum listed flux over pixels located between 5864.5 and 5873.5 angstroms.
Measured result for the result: 1.55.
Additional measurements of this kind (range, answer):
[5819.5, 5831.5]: 1.53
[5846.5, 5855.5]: 1.56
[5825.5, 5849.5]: 1.54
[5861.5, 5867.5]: 1.6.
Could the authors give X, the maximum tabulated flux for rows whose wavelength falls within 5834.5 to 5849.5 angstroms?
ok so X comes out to 1.76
